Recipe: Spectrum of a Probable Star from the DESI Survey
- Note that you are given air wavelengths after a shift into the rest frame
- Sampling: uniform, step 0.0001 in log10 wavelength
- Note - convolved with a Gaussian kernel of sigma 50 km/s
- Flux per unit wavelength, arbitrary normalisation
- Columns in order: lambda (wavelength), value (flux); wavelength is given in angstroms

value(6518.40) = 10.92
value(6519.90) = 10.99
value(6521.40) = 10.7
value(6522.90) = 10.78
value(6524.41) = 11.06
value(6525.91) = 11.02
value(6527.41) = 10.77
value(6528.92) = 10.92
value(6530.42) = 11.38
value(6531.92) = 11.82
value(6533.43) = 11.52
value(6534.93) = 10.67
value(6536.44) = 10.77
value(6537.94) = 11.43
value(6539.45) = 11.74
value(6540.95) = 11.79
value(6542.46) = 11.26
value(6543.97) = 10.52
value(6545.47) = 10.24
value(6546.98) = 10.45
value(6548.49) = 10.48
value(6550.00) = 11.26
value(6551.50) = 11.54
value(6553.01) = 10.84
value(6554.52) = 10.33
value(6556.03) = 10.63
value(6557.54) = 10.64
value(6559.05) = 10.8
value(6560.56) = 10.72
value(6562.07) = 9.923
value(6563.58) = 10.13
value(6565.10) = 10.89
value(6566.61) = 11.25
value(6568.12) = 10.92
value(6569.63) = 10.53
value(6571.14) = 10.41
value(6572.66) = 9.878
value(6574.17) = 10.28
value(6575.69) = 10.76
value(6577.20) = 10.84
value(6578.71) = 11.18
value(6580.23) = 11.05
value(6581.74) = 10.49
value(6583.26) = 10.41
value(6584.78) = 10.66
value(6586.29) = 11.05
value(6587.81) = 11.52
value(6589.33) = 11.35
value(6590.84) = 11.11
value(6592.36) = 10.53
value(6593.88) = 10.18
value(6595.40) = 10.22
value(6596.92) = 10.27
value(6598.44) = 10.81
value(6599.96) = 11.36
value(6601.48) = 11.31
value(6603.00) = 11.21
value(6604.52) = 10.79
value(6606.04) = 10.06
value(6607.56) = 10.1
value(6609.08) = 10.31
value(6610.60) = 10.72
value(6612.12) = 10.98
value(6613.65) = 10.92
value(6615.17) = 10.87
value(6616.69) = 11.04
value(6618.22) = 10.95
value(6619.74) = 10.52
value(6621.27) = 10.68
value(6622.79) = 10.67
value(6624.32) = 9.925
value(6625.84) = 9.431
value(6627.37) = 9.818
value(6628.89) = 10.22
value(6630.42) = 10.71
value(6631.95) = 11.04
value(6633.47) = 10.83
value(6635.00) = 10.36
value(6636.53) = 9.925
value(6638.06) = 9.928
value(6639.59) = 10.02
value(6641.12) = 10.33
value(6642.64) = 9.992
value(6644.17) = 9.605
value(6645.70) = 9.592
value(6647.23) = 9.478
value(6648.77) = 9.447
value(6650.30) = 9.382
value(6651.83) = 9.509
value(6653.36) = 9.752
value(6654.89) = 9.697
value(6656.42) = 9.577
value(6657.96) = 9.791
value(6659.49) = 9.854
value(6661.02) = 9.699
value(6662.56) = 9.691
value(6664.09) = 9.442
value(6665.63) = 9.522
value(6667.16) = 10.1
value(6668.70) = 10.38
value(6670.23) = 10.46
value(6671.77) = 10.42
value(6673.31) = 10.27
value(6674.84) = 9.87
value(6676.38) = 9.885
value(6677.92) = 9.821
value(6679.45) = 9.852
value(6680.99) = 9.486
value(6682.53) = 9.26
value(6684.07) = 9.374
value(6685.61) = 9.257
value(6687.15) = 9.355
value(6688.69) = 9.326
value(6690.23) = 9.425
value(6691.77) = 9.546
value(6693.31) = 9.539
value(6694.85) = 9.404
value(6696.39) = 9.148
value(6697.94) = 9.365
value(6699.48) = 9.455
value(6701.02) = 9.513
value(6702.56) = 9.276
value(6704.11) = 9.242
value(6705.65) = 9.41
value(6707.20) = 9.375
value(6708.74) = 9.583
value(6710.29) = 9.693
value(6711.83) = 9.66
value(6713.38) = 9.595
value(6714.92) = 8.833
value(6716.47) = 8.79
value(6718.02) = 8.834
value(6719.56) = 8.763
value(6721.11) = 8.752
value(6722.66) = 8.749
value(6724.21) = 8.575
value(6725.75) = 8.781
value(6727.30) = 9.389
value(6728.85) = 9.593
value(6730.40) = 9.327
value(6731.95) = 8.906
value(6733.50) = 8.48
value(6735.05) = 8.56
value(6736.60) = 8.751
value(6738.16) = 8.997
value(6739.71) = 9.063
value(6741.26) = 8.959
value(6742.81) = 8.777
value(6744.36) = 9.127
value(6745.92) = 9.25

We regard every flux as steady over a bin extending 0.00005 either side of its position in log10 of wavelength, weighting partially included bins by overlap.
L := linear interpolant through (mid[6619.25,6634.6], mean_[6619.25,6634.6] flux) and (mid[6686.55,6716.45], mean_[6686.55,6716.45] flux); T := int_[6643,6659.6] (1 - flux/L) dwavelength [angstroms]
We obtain 0.7 angstroms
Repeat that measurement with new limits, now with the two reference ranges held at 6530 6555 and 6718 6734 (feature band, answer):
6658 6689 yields -0.7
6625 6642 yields -0.4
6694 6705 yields -0.1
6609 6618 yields -0.5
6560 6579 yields 0.3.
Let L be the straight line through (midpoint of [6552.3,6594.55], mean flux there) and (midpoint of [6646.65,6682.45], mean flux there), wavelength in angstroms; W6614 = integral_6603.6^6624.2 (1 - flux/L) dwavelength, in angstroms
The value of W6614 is -0.7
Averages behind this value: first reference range 10.7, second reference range 9.79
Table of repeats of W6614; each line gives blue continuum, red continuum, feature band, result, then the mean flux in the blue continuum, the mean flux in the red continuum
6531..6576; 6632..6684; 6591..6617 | -0.8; 10.8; 9.87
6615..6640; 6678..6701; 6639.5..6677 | 0.3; 10.4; 9.43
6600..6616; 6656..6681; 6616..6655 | 1.0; 10.8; 9.91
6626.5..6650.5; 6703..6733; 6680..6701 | 0.2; 10.1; 9.14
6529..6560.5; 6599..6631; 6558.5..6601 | 0.4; 11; 10.6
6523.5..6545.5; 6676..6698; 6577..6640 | -1.8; 11.2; 9.46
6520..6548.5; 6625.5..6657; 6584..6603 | -0.8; 11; 9.94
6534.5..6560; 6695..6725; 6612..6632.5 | -0.8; 10.9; 9.19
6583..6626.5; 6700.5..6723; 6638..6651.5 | 0.5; 10.7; 9.21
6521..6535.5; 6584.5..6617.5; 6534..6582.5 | 0.8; 11.1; 10.8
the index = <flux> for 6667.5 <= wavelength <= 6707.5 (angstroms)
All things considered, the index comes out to 9.61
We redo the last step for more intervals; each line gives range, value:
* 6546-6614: 10.7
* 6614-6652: 10.2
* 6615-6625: 10.7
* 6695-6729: 9.2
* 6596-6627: 10.6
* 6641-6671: 9.75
